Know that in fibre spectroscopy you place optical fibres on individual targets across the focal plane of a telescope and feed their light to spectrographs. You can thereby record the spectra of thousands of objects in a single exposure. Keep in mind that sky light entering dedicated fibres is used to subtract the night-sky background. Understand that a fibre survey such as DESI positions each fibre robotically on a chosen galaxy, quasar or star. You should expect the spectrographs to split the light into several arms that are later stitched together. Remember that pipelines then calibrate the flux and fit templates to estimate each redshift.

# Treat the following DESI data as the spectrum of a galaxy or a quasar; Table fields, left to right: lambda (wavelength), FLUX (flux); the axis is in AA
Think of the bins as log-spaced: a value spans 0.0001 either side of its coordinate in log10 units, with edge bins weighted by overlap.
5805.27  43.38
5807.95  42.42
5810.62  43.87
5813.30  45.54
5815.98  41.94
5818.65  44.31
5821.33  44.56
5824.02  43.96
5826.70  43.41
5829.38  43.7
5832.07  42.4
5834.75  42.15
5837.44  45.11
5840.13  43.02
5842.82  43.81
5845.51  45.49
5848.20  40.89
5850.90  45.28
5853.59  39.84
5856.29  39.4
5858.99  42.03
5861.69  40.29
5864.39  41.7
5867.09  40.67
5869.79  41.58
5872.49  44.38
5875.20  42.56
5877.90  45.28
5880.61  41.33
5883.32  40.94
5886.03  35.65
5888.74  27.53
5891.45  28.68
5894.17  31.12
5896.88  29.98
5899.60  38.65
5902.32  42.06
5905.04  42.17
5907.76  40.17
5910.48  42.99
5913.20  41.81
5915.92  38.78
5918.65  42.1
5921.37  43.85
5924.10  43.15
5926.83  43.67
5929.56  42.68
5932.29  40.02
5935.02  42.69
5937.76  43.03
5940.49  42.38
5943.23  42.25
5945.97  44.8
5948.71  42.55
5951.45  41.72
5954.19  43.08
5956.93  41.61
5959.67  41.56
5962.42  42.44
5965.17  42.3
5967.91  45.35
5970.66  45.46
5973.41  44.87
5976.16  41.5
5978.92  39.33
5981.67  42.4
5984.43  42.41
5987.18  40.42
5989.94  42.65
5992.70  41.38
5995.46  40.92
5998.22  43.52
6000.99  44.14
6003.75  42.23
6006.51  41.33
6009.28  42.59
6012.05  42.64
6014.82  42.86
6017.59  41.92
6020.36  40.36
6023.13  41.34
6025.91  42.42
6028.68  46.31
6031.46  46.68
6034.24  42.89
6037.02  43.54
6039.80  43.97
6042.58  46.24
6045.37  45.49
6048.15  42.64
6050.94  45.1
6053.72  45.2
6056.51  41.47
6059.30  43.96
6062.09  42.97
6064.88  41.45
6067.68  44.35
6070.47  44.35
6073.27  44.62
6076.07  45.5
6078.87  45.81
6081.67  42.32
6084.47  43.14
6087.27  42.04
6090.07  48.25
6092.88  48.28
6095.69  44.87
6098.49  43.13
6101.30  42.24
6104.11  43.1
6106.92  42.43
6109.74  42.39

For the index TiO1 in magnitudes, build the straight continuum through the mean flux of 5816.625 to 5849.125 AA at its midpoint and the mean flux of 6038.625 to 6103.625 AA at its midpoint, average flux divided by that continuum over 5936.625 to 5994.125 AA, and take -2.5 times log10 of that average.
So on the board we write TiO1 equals 0.03 mag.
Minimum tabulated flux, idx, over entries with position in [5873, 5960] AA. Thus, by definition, 27.53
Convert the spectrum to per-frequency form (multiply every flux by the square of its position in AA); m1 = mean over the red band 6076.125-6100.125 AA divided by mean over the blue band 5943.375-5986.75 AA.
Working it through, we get 1.09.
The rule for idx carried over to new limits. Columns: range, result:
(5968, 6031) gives 39.33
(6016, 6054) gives 40.36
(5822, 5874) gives 39.4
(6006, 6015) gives 41.33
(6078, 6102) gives 42.04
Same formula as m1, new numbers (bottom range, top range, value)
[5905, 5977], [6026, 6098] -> 1.09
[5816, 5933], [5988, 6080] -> 1.12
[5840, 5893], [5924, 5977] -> 1.09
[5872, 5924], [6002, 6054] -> 1.16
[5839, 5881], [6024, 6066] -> 1.11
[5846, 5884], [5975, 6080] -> 1.09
